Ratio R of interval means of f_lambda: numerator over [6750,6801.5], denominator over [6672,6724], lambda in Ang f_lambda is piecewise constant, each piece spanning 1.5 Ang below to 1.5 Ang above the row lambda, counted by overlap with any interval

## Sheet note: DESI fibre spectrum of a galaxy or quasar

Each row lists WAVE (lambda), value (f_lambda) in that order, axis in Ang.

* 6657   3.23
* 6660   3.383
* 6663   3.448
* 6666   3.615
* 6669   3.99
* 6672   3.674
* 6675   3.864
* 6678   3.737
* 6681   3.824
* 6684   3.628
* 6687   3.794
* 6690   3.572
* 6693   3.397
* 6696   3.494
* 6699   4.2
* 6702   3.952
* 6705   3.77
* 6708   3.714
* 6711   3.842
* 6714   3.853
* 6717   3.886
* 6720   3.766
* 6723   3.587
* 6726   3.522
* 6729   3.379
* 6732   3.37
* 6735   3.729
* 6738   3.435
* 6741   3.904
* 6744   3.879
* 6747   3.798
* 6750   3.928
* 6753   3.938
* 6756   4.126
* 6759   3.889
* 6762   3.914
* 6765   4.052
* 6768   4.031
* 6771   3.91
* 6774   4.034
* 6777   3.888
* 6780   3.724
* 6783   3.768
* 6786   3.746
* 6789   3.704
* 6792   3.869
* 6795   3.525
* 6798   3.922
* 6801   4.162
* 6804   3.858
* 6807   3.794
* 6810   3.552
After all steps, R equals 1.0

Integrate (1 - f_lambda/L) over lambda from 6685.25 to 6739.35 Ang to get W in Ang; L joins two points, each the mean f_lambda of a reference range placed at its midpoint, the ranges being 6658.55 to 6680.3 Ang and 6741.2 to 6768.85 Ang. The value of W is 1.8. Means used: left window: 3.68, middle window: 3.68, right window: 3.95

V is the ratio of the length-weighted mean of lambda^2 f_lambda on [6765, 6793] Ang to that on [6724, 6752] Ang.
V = 1.07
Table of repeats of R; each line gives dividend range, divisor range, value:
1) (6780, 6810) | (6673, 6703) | 1.02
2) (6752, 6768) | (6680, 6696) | 1.10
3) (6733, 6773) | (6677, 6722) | 1.03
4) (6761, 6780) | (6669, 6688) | 1.05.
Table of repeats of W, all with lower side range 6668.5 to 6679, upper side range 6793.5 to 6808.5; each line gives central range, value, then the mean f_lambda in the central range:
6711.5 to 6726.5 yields 0.3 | 3.74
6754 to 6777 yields -0.9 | 3.99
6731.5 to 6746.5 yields 0.5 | 3.69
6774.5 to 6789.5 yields 0.2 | 3.79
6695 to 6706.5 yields -0.2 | 3.87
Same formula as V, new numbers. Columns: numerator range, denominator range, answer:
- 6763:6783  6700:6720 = 1.04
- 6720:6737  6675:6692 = 0.96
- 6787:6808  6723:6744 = 1.09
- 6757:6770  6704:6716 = 1.06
